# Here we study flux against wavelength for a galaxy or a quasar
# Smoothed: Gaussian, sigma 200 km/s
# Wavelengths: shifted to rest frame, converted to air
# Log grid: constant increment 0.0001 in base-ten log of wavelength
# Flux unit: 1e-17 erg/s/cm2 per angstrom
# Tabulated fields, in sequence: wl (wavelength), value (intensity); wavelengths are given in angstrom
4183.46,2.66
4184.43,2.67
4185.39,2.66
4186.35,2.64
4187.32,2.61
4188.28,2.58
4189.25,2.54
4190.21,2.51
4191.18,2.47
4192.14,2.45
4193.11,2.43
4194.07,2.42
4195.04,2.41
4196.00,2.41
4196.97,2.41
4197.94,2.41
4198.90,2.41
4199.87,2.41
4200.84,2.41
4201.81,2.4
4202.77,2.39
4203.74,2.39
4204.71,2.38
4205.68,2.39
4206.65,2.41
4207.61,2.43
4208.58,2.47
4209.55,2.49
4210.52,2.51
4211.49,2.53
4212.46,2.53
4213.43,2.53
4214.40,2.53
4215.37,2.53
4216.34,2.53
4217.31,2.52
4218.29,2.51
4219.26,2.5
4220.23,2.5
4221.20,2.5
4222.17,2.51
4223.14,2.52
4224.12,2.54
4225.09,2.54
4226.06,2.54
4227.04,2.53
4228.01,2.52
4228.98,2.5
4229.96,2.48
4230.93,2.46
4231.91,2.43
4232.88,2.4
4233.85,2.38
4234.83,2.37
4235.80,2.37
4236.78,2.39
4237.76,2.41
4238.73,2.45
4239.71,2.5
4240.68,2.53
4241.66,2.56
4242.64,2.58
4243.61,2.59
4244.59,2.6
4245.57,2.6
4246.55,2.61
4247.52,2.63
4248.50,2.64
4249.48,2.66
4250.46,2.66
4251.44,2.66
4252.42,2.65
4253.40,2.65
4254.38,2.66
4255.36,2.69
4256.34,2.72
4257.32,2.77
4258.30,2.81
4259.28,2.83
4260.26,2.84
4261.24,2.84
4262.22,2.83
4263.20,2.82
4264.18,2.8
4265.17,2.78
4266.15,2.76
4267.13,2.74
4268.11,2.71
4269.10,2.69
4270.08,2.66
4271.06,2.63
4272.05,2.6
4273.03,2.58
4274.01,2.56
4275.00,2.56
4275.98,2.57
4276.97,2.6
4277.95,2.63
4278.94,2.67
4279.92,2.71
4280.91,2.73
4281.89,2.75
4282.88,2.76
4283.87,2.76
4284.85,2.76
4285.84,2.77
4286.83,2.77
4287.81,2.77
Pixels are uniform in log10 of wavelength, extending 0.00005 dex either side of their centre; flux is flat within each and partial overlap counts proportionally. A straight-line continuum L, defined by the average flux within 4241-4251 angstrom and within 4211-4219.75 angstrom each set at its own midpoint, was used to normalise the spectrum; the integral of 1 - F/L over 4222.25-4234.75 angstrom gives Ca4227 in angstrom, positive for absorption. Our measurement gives 0.4 angstrom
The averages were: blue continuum 2.52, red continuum 2.61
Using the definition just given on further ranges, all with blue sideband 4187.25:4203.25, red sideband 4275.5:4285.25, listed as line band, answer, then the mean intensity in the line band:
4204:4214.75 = 0.1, 2.47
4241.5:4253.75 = -0.1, 2.62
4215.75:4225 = 0.0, 2.52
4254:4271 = -0.8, 2.76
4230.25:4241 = 0.6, 2.43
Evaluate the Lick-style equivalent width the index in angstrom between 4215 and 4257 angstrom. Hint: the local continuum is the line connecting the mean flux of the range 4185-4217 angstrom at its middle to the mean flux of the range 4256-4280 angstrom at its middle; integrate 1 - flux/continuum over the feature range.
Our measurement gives 0.9 angstrom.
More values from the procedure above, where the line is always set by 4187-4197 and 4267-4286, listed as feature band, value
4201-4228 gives 0.4 angstrom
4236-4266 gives -0.5 angstrom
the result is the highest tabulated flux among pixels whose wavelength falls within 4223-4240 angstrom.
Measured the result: 2.54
